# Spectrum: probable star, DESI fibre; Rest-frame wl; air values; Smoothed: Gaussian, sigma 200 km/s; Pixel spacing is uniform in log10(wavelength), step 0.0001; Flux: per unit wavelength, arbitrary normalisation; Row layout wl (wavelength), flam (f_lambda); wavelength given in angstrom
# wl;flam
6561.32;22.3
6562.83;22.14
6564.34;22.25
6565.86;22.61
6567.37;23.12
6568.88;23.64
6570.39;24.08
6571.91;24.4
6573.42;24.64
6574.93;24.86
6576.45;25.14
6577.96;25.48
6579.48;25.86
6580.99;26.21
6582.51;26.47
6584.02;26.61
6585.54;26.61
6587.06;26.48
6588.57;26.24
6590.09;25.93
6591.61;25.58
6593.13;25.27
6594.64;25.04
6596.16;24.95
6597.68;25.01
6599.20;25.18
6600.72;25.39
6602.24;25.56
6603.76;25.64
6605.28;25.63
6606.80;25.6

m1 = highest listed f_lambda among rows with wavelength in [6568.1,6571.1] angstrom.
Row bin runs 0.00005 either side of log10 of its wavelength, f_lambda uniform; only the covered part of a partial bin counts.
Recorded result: 24.08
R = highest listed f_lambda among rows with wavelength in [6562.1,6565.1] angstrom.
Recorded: 22.25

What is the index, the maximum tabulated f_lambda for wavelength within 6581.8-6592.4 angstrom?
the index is 26.61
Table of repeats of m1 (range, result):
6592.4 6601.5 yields 25.39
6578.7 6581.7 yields 26.21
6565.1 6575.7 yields 24.86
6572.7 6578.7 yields 25.48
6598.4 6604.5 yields 25.64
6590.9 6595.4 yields 25.58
